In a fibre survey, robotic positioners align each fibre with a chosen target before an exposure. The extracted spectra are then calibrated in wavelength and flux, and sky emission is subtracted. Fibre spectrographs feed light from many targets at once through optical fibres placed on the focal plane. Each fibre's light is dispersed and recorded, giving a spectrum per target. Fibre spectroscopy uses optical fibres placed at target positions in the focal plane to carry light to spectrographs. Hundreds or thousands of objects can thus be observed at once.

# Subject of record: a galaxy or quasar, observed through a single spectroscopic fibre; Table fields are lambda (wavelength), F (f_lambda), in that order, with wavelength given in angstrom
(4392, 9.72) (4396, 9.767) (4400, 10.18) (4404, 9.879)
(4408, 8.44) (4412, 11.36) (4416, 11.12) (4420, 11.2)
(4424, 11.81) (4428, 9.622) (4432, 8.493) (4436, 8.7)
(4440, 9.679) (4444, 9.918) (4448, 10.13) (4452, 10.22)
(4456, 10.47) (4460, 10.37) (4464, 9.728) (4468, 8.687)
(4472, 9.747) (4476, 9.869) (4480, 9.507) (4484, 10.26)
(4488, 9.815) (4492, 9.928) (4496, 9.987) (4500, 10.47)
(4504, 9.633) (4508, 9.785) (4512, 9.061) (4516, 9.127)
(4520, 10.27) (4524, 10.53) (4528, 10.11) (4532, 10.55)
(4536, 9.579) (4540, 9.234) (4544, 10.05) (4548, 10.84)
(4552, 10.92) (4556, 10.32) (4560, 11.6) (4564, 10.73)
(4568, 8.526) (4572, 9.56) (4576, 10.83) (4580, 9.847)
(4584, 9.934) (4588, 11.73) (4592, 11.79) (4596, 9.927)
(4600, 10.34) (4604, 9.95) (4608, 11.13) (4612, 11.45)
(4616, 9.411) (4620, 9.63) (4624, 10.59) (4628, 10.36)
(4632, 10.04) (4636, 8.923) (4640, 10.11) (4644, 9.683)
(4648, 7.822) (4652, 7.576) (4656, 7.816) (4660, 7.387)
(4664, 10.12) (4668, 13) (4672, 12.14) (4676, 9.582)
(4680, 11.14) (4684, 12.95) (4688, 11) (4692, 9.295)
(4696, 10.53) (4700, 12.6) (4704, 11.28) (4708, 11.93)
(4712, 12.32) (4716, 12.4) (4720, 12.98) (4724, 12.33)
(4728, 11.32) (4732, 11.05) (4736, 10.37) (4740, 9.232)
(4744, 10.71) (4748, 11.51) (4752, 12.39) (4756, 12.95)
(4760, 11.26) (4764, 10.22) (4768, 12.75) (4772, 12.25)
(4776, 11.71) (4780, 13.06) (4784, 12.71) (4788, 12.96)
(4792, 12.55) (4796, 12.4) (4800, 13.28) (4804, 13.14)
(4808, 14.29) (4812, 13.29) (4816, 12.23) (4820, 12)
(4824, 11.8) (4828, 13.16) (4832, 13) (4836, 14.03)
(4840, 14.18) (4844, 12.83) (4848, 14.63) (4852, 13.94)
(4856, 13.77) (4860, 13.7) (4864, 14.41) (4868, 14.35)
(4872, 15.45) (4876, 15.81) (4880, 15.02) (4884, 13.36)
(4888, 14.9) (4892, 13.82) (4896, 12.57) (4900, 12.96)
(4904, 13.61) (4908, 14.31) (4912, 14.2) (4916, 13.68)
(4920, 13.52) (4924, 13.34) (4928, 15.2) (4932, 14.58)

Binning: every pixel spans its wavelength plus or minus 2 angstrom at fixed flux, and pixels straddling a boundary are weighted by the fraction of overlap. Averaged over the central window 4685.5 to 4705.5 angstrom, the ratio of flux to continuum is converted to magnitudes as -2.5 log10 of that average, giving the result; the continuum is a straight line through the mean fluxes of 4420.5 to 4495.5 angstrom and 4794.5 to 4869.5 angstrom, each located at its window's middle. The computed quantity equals 0.106 mag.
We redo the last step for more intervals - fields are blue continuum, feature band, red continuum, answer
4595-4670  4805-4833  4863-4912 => 0.01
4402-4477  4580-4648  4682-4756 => 0.07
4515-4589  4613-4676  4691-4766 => 0.13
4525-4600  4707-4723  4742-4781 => -0.08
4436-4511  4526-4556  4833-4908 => 0.04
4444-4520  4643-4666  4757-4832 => 0.33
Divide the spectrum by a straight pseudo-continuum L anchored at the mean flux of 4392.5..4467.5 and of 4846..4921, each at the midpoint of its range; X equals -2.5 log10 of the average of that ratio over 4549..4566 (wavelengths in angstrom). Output 0.03 mag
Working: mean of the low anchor 10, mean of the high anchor 14.1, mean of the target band 10.9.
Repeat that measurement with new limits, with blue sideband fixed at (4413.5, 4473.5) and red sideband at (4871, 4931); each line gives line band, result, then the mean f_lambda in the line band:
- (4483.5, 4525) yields 0.07 mag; 9.87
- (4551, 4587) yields 0.09 mag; 10.3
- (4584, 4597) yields 0.03 mag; 11.1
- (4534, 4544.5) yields 0.14 mag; 9.56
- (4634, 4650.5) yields 0.28 mag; 9.09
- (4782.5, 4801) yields 0.03 mag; 12.8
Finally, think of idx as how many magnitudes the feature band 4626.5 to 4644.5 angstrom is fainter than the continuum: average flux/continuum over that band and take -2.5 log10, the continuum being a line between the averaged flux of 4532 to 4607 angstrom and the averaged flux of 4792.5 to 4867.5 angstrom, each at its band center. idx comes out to 0.13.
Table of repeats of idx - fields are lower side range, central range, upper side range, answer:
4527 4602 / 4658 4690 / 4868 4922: 0.066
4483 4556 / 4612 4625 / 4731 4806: 0.074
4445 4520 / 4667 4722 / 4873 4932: 0.032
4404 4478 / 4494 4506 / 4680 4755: 0.028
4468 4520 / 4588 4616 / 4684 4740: -0.015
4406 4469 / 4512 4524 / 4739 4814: 0.089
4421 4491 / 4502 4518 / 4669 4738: 0.089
